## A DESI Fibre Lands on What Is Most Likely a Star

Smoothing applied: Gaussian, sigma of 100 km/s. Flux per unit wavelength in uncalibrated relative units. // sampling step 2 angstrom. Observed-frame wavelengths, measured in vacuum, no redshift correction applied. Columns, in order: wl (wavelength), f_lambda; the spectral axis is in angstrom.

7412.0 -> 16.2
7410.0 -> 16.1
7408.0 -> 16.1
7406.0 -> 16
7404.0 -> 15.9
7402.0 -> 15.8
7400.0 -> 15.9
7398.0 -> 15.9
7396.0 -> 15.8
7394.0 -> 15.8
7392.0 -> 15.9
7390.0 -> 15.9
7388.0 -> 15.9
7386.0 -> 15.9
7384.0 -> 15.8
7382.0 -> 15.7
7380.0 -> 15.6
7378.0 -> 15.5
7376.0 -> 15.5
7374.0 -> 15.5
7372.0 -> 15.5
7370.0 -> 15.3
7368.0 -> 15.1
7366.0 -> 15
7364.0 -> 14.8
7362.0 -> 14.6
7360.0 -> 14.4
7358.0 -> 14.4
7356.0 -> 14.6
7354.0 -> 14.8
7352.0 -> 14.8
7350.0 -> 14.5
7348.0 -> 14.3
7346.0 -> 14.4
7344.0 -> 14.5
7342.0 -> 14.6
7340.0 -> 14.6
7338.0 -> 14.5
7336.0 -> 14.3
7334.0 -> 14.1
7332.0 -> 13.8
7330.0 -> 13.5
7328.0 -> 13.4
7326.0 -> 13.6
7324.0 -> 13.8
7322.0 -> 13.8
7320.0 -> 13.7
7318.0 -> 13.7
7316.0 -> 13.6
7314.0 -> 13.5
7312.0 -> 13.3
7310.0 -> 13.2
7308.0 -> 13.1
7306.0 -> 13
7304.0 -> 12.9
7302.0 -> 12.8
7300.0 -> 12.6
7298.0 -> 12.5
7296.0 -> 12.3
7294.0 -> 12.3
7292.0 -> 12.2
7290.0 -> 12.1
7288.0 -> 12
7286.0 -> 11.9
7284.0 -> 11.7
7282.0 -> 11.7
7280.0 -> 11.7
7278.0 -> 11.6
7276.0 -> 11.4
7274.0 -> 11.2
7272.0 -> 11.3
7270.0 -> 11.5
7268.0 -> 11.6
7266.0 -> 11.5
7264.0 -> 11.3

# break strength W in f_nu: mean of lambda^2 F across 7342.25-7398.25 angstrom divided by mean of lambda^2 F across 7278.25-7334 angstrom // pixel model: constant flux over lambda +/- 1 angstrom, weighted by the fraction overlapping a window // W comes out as 1.20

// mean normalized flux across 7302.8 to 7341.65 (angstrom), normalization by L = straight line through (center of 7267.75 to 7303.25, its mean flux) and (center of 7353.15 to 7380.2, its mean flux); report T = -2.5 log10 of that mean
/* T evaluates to -0.03 mag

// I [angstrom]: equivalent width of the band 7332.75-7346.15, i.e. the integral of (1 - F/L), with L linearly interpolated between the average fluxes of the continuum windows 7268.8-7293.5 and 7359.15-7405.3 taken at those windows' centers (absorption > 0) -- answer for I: -0.5 angstrom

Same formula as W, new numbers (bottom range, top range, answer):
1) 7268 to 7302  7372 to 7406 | 1.36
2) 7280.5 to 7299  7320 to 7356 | 1.19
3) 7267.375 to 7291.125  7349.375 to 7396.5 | 1.35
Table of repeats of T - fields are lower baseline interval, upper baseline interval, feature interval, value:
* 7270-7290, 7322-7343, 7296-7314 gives -0.01 mag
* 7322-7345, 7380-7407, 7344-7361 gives 0.01 mag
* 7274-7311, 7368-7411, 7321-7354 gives -0.02 mag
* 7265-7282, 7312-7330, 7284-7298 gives 0.01 mag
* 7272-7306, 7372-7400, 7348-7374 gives 0.00 mag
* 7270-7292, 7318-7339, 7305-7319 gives -0.02 mag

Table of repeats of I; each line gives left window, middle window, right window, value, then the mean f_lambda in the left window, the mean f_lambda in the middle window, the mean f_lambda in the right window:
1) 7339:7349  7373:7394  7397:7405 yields -0.4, 14.5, 15.7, 15.9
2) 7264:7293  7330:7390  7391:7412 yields -1.7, 11.7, 14.9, 15.9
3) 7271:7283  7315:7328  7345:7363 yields -0.4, 11.5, 13.7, 14.5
